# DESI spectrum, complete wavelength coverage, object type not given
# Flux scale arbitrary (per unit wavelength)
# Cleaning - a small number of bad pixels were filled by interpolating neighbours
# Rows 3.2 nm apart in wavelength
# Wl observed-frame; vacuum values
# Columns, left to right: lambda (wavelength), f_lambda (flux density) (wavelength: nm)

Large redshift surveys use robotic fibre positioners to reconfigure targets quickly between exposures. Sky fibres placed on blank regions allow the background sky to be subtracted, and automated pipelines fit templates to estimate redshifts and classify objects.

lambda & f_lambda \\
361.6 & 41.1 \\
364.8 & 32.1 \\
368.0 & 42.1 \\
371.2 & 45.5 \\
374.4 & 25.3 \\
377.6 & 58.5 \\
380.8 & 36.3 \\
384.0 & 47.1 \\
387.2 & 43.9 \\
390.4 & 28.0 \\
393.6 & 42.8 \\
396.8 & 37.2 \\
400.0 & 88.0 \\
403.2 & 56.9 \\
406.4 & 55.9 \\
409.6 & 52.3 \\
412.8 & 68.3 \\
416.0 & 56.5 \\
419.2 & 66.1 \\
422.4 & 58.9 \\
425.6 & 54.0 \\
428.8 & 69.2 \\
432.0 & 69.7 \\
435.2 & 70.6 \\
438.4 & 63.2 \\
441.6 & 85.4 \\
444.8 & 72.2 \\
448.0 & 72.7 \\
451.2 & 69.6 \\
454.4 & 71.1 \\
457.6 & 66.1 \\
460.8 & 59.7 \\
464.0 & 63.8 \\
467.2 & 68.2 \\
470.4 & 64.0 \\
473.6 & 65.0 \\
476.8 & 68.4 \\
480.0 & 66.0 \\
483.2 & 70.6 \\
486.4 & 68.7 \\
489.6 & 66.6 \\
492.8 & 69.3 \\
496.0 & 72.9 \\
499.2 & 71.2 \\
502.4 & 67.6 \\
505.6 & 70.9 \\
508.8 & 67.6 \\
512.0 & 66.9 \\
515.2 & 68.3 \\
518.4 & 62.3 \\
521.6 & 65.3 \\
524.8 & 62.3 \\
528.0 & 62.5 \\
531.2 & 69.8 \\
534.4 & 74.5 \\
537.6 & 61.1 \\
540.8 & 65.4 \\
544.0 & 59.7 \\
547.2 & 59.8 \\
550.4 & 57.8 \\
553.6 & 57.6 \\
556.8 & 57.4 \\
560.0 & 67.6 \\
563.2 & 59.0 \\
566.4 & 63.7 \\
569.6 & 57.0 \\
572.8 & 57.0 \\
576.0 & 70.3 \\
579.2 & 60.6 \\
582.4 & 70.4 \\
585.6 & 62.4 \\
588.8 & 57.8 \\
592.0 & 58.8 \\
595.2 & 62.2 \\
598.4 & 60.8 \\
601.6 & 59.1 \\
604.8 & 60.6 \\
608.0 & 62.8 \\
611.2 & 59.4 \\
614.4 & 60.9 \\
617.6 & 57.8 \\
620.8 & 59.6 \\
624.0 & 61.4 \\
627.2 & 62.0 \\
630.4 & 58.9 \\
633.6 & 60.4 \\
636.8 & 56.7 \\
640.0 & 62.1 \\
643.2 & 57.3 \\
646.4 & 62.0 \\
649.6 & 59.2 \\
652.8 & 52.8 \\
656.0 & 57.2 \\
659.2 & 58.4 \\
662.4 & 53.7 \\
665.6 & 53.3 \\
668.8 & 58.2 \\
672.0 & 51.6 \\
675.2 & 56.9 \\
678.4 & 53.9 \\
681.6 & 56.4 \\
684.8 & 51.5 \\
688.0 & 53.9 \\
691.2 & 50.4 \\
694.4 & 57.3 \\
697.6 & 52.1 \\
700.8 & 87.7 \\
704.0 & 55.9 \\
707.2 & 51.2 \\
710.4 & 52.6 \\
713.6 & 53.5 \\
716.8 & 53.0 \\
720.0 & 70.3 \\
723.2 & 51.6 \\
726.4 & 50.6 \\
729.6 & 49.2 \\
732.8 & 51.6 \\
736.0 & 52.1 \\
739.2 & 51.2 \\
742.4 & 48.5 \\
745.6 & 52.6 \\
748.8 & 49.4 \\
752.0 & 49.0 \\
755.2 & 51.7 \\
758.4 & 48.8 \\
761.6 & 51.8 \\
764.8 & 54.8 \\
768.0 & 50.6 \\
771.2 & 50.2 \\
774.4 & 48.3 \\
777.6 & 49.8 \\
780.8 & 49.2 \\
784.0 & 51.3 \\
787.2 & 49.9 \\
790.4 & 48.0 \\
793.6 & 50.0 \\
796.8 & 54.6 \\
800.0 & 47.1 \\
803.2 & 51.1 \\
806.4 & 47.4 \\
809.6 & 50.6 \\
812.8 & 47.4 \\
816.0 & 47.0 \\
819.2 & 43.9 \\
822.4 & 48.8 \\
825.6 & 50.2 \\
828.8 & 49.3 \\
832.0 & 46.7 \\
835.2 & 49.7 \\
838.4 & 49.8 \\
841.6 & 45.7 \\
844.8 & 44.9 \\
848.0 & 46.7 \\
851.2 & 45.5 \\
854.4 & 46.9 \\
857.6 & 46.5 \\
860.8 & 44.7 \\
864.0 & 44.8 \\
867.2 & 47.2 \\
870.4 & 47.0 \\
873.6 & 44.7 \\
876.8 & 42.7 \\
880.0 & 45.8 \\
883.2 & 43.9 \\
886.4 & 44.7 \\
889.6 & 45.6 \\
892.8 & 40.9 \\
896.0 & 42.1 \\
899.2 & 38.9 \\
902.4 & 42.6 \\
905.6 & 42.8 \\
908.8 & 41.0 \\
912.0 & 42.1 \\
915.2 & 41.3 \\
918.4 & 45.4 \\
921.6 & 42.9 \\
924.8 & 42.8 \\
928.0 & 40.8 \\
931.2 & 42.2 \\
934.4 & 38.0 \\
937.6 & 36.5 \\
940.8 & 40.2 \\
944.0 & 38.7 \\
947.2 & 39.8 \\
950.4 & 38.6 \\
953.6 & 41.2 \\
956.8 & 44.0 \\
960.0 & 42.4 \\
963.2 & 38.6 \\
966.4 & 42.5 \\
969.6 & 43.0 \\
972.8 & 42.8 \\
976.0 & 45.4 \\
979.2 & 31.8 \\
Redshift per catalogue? 0.070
